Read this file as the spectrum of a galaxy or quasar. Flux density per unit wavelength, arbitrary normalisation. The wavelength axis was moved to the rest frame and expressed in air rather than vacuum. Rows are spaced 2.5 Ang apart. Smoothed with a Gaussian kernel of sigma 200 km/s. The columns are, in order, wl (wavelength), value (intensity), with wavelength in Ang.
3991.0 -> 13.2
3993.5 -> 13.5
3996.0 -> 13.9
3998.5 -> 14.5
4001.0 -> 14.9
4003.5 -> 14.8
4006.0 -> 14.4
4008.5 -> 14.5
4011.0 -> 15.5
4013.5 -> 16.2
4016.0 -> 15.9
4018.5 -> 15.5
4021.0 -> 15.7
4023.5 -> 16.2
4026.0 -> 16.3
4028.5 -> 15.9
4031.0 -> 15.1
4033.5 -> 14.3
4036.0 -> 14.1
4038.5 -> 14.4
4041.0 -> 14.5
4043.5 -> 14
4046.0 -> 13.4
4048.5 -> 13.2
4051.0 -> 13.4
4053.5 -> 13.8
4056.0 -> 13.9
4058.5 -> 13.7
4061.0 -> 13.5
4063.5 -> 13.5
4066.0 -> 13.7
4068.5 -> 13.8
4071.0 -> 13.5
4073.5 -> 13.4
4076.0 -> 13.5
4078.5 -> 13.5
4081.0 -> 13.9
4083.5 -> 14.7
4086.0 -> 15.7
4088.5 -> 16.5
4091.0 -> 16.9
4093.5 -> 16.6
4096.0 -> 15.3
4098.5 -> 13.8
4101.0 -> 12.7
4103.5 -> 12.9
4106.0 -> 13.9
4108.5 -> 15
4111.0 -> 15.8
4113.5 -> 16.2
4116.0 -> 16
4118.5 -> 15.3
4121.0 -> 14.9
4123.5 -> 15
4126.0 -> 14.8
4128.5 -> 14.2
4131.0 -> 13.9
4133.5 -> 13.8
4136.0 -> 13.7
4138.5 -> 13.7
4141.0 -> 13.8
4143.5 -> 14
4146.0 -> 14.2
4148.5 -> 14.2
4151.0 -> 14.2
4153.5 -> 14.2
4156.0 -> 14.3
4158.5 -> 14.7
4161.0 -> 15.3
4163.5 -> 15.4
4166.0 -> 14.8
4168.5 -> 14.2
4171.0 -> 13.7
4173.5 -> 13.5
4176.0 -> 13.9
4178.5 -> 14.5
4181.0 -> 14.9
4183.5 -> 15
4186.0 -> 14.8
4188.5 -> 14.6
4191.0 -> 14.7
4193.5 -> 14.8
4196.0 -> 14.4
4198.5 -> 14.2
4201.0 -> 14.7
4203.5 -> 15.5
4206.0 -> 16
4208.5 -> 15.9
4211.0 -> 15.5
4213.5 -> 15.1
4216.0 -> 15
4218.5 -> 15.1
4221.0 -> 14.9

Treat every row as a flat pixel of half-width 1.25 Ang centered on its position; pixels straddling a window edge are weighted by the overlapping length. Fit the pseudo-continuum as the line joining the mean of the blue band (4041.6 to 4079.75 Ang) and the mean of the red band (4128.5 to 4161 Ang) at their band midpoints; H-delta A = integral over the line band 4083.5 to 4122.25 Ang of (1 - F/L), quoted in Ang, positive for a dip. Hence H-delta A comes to -3.6 Ang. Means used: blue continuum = 13.6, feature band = 15.2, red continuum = 14.1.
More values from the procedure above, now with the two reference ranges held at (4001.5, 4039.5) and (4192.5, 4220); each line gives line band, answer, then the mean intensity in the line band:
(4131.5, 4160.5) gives 2.02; 14.1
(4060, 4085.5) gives 2.43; 13.8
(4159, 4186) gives 1.07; 14.5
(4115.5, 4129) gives 0.13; 15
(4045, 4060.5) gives 1.69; 13.6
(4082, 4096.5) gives -0.71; 15.9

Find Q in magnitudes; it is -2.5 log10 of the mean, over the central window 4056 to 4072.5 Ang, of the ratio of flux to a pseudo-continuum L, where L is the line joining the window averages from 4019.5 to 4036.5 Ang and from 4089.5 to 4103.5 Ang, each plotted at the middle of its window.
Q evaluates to 0.11 mag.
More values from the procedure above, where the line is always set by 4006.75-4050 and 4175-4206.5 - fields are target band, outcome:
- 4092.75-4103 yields 0.04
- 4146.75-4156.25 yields 0.04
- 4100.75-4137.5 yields 0.02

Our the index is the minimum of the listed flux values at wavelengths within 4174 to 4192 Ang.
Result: 13.9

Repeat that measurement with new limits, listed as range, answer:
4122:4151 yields 13.7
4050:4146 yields 12.7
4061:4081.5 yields 13.4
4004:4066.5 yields 13.2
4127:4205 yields 13.5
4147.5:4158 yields 14.2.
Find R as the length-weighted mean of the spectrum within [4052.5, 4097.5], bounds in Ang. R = 14.4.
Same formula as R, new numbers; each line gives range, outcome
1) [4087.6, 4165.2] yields 14.7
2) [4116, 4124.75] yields 15.2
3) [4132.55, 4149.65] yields 13.9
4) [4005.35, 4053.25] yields 14.9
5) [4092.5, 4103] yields 14.4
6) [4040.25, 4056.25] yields 13.7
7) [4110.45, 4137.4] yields 14.8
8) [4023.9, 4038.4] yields 15.1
